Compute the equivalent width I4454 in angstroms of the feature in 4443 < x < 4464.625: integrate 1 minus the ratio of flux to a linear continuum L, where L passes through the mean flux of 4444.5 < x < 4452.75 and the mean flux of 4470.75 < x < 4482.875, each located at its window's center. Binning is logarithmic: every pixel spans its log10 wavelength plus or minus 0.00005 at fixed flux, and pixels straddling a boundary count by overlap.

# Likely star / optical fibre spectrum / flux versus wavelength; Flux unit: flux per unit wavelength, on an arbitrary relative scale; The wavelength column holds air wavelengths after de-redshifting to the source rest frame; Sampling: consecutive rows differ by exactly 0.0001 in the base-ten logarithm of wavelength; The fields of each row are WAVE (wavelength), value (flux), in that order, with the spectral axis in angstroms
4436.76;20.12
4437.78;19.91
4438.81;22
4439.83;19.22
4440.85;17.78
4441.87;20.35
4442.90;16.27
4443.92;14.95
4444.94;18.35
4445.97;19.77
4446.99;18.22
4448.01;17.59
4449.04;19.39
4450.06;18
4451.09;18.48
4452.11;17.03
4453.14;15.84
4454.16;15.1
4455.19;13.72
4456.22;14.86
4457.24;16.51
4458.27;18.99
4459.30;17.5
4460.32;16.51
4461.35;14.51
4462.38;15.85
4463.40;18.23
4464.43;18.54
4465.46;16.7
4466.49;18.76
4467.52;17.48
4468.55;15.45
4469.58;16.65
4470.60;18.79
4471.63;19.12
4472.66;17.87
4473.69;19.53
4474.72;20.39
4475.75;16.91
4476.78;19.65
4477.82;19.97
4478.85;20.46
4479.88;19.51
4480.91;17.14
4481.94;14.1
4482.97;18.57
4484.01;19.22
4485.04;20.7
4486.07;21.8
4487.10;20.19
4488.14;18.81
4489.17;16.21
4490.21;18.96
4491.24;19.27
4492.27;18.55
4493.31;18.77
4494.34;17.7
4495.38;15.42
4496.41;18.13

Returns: 1.6 angstroms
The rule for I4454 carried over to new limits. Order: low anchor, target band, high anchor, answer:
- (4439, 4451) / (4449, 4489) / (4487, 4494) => 1.3 angstroms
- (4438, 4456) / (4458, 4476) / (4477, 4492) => 0.7 angstroms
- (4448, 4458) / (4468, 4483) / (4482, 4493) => -0.1 angstroms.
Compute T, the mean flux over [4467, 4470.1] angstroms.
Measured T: 16.6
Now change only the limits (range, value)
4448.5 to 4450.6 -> 18.6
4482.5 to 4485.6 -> 19.5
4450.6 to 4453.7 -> 17.1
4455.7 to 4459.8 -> 16.9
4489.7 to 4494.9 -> 18.6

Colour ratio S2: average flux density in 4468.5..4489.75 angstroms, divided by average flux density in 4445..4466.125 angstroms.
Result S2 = 1.1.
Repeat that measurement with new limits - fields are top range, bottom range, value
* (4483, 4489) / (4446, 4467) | 1.16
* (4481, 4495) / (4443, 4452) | 1.03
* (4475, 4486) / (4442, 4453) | 1.05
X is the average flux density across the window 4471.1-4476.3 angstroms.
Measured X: 18.8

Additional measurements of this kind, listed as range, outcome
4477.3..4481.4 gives 19.3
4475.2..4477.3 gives 18.3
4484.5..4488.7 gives 20.3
